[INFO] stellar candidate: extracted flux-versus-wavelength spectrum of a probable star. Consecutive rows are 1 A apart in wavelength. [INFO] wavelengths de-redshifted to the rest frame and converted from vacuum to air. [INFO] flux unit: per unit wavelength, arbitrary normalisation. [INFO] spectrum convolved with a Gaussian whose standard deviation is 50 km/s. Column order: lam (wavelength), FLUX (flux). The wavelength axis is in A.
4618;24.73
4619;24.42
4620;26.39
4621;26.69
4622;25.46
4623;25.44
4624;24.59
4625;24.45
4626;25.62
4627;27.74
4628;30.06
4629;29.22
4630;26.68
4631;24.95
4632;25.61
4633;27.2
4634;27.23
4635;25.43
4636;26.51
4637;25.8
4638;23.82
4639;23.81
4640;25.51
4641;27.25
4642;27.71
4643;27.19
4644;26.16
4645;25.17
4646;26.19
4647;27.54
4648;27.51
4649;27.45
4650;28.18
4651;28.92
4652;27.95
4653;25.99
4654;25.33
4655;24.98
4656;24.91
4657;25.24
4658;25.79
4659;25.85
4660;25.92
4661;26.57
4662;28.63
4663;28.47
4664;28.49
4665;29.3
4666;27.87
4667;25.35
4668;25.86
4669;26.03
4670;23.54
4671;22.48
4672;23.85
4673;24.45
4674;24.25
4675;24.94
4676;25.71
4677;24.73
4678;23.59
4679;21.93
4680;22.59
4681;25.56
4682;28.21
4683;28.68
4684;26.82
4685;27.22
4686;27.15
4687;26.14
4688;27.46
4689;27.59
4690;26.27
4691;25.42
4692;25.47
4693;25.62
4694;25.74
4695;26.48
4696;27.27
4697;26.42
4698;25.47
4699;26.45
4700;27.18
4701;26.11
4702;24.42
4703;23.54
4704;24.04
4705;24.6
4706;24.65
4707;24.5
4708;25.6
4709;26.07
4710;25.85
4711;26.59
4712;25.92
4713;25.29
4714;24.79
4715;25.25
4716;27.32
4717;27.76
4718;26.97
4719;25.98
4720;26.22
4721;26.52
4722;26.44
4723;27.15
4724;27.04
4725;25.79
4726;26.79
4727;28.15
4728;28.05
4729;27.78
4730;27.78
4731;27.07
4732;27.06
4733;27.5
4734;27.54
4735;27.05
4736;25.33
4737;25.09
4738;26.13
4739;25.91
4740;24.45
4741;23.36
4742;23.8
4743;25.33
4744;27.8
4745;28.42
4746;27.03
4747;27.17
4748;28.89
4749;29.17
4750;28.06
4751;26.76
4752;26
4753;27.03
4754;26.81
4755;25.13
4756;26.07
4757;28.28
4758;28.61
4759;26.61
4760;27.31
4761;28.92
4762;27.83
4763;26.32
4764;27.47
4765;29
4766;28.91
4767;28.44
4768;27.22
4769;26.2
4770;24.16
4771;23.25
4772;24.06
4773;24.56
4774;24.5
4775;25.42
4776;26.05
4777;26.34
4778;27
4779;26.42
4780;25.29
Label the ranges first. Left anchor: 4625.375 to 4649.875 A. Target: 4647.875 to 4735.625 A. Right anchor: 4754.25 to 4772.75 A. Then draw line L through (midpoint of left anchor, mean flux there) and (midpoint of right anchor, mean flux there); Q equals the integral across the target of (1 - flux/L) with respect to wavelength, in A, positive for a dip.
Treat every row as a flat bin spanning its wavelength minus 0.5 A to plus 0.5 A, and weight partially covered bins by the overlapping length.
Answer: 1.67 A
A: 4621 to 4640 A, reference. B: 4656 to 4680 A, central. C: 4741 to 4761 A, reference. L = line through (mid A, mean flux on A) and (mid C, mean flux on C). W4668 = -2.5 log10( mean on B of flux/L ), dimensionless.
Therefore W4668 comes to 0.04 mag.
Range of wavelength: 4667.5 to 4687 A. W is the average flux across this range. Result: 25.2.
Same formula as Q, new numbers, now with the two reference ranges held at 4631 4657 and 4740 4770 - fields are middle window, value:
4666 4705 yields 1.56 A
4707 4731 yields 0.26 A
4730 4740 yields 0.17 A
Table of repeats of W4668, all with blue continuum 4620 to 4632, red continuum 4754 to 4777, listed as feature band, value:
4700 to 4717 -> 0.05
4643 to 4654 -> -0.02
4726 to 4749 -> -0.01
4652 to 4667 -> -0.01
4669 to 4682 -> 0.10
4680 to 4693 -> -0.01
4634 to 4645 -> 0.02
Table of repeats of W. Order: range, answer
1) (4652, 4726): 25.9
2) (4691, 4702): 26.1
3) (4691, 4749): 26.2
